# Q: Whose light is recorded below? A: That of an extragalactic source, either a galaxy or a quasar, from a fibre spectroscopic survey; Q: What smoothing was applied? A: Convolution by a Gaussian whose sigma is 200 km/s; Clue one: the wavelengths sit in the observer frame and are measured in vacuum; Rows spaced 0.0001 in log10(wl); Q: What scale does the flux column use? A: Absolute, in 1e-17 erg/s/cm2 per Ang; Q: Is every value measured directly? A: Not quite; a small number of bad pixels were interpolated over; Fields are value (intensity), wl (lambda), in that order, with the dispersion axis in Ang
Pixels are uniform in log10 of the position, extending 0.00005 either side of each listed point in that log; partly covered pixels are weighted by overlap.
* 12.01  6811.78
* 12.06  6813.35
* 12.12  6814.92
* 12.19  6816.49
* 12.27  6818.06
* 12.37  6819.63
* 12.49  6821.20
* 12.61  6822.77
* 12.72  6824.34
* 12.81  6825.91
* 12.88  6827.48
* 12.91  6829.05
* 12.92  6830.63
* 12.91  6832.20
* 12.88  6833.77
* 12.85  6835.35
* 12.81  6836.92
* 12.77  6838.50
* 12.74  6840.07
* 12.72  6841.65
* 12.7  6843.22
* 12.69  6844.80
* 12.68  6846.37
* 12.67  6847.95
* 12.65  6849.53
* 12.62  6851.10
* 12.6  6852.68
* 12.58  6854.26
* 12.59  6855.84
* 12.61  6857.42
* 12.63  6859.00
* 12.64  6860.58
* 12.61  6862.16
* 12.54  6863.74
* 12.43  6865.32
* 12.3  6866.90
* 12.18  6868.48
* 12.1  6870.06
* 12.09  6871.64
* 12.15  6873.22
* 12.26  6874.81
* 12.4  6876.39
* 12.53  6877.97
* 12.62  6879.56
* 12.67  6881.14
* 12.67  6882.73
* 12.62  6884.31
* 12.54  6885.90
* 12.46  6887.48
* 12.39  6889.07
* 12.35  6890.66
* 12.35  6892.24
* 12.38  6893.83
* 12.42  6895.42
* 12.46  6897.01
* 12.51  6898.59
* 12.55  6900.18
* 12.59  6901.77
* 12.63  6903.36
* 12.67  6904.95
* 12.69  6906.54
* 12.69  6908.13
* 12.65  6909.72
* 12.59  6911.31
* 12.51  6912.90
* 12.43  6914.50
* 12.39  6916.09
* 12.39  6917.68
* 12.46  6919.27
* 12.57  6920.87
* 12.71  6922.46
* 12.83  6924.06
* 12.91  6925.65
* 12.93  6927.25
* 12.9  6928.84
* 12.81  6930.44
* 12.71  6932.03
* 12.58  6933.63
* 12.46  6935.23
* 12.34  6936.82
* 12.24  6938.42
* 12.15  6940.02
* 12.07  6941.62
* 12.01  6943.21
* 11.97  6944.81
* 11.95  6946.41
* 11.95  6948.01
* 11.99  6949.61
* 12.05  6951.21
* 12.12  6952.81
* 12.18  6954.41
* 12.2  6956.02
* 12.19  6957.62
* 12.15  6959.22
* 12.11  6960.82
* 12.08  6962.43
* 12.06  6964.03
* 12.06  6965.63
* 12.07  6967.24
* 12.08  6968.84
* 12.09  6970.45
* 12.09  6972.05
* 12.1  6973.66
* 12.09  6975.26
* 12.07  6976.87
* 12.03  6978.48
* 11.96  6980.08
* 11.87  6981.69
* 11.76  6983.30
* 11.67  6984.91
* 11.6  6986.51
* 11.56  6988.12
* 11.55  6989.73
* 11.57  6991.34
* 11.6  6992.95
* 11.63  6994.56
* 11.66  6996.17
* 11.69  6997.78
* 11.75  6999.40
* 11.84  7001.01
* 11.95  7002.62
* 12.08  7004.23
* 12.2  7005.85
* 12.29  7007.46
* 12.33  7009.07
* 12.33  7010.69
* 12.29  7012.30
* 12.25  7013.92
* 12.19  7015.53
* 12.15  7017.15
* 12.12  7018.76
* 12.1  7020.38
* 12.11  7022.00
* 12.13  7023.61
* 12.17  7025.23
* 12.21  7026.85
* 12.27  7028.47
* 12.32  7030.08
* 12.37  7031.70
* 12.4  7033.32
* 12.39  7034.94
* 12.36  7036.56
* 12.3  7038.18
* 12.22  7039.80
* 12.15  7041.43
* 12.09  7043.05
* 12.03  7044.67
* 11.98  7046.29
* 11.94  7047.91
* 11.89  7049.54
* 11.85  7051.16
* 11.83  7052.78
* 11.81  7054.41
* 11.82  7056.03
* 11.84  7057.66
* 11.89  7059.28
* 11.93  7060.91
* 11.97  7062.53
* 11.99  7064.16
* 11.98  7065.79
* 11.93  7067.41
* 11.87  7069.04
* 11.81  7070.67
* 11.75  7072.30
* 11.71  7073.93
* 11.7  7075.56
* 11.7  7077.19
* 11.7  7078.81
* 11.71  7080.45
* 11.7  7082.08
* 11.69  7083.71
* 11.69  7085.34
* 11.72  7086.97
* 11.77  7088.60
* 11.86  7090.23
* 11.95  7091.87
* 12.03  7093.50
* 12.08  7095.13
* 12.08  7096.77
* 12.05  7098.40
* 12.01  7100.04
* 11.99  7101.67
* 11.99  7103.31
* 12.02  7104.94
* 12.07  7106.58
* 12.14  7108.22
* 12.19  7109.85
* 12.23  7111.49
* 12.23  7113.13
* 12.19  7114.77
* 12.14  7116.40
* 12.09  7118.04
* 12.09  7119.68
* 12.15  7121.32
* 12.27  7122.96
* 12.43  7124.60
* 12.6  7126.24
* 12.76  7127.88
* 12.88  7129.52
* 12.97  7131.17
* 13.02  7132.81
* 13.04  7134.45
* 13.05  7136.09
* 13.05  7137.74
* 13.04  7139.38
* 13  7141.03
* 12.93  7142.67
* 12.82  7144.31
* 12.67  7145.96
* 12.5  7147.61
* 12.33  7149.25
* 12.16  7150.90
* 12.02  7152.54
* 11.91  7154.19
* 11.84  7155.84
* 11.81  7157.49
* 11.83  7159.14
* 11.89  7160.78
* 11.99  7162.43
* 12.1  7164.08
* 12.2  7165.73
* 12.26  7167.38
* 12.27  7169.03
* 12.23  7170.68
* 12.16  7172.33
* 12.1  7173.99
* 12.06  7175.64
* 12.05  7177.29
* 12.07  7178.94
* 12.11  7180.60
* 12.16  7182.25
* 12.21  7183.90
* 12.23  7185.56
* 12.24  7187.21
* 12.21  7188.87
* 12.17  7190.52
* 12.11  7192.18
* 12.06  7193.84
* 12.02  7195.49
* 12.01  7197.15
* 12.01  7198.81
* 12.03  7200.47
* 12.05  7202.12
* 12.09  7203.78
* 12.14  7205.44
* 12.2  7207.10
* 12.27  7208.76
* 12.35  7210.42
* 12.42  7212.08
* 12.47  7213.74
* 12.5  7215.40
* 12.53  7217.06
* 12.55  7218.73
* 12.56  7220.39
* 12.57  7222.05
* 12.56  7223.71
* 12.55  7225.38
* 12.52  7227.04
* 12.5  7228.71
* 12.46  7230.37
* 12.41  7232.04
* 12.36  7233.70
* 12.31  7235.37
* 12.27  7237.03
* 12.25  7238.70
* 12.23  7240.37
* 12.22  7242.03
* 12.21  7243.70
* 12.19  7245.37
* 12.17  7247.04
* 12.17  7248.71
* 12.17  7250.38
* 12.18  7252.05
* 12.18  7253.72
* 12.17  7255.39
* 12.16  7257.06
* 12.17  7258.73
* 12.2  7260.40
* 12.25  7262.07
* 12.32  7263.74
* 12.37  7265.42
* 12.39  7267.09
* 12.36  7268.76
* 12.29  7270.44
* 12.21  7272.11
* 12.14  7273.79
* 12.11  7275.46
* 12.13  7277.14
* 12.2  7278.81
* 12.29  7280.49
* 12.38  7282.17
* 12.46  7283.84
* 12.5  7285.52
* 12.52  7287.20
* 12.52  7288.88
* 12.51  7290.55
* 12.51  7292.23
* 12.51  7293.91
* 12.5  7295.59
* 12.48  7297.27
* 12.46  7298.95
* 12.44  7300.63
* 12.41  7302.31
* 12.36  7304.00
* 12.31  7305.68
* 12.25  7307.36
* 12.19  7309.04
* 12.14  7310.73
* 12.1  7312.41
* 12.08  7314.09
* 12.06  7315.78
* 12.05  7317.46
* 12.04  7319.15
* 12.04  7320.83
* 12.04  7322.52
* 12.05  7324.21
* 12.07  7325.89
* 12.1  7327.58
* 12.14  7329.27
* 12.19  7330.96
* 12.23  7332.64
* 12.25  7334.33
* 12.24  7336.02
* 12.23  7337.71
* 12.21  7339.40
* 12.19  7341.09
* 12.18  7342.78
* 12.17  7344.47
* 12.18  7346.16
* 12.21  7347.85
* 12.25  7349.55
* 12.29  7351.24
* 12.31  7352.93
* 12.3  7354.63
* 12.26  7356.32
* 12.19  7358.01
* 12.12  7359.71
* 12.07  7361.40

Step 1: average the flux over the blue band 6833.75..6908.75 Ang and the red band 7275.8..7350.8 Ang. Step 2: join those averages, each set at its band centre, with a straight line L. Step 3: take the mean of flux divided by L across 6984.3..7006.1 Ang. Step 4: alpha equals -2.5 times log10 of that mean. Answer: 0.07 mag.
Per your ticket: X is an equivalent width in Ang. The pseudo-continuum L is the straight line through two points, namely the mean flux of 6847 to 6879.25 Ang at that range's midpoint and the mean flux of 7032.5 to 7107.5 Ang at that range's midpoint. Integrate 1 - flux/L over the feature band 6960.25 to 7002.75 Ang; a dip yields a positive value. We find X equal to 1.0 Ang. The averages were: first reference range 12.5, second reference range 11.9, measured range 11.9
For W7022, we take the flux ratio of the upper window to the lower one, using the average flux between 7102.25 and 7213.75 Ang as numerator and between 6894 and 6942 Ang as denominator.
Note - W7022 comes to 1.0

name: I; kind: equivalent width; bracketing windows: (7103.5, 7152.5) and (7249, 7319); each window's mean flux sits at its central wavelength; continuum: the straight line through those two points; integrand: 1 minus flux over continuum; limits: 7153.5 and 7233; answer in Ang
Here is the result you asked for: 1.3 Ang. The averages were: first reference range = 12.5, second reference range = 12.3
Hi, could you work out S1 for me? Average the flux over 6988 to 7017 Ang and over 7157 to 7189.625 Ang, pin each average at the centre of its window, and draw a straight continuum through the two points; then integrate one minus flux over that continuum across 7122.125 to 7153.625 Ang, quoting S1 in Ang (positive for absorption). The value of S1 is -1.6 Ang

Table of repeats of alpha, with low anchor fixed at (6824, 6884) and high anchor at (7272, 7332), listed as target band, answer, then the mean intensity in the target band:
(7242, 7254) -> 0.01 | 12.2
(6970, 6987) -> 0.05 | 11.9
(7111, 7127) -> 0.01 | 12.2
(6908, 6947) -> 0.01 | 12.5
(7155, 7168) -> 0.03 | 12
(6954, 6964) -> 0.03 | 12.1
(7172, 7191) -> 0.02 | 12.1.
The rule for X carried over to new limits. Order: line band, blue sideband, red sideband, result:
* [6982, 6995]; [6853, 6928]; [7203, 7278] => 0.9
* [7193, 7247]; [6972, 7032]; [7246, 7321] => -0.4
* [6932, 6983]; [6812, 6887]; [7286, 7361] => 1.5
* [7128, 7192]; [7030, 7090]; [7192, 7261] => -1.2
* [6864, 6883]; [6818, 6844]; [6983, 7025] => 0.3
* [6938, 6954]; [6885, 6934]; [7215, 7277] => 0.6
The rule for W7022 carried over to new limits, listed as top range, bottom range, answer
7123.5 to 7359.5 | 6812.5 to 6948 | 0.98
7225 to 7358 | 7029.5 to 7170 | 1.01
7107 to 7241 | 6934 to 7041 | 1.02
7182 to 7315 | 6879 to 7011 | 1.00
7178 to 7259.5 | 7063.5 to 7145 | 1.01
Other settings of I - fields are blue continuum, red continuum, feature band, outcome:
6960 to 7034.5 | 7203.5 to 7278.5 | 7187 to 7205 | 0.2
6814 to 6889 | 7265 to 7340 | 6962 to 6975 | 0.4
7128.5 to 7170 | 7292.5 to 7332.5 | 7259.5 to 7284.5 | 0.0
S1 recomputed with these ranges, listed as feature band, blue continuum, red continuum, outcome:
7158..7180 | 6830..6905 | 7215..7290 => 0.5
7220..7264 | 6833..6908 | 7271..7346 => 0.0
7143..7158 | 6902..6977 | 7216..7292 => 0.1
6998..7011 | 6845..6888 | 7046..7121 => 0.1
